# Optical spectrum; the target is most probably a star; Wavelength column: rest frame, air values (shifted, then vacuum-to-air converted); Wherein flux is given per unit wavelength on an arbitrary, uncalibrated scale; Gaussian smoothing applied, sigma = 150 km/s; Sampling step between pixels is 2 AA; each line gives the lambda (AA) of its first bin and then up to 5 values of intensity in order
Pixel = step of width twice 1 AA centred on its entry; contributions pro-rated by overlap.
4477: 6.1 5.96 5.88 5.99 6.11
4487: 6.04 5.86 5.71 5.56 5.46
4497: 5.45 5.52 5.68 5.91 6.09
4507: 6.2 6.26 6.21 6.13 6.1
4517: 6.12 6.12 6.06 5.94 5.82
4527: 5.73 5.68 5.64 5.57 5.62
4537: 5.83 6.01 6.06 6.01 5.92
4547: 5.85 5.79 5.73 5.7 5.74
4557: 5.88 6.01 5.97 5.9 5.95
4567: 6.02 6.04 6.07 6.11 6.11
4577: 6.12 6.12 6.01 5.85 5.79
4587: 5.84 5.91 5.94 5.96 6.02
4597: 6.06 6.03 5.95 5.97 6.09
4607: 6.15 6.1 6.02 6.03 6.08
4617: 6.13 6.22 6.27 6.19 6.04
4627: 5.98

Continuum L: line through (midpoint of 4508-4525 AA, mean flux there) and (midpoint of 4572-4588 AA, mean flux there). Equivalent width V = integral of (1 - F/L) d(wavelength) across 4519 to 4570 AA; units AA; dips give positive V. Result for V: 1.6 AA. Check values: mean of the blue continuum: 6.1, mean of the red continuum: 5.99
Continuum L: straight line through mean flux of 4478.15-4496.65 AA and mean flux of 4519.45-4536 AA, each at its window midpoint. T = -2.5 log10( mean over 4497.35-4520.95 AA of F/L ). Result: -0.041 mag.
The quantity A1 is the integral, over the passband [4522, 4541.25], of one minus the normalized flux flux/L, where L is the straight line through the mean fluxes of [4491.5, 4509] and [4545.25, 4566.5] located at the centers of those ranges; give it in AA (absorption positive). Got 0.1 AA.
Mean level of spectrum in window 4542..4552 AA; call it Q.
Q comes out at 5.86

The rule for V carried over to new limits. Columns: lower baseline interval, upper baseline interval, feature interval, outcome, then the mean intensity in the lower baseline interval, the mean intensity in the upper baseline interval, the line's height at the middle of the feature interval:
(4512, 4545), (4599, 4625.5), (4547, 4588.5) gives 0.4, 5.9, 6.09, 5.99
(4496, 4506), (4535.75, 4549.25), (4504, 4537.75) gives -0.7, 5.73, 5.93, 5.82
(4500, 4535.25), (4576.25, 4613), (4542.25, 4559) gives 0.4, 5.94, 6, 5.97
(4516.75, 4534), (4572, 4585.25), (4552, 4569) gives 0.2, 5.84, 6.03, 5.96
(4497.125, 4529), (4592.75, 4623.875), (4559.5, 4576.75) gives 0.0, 5.97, 6.08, 6.03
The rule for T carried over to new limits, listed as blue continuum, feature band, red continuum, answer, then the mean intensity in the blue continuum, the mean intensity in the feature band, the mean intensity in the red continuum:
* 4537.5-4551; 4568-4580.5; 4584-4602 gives -0.028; 5.92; 6.09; 5.94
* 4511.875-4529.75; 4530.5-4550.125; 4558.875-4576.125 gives 0.029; 5.97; 5.83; 6.02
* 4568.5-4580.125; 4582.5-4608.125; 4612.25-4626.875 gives 0.026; 6.1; 5.97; 6.13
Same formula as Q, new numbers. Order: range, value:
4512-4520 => 6.12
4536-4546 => 5.97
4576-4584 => 6.03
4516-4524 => 6.06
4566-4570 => 6.03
